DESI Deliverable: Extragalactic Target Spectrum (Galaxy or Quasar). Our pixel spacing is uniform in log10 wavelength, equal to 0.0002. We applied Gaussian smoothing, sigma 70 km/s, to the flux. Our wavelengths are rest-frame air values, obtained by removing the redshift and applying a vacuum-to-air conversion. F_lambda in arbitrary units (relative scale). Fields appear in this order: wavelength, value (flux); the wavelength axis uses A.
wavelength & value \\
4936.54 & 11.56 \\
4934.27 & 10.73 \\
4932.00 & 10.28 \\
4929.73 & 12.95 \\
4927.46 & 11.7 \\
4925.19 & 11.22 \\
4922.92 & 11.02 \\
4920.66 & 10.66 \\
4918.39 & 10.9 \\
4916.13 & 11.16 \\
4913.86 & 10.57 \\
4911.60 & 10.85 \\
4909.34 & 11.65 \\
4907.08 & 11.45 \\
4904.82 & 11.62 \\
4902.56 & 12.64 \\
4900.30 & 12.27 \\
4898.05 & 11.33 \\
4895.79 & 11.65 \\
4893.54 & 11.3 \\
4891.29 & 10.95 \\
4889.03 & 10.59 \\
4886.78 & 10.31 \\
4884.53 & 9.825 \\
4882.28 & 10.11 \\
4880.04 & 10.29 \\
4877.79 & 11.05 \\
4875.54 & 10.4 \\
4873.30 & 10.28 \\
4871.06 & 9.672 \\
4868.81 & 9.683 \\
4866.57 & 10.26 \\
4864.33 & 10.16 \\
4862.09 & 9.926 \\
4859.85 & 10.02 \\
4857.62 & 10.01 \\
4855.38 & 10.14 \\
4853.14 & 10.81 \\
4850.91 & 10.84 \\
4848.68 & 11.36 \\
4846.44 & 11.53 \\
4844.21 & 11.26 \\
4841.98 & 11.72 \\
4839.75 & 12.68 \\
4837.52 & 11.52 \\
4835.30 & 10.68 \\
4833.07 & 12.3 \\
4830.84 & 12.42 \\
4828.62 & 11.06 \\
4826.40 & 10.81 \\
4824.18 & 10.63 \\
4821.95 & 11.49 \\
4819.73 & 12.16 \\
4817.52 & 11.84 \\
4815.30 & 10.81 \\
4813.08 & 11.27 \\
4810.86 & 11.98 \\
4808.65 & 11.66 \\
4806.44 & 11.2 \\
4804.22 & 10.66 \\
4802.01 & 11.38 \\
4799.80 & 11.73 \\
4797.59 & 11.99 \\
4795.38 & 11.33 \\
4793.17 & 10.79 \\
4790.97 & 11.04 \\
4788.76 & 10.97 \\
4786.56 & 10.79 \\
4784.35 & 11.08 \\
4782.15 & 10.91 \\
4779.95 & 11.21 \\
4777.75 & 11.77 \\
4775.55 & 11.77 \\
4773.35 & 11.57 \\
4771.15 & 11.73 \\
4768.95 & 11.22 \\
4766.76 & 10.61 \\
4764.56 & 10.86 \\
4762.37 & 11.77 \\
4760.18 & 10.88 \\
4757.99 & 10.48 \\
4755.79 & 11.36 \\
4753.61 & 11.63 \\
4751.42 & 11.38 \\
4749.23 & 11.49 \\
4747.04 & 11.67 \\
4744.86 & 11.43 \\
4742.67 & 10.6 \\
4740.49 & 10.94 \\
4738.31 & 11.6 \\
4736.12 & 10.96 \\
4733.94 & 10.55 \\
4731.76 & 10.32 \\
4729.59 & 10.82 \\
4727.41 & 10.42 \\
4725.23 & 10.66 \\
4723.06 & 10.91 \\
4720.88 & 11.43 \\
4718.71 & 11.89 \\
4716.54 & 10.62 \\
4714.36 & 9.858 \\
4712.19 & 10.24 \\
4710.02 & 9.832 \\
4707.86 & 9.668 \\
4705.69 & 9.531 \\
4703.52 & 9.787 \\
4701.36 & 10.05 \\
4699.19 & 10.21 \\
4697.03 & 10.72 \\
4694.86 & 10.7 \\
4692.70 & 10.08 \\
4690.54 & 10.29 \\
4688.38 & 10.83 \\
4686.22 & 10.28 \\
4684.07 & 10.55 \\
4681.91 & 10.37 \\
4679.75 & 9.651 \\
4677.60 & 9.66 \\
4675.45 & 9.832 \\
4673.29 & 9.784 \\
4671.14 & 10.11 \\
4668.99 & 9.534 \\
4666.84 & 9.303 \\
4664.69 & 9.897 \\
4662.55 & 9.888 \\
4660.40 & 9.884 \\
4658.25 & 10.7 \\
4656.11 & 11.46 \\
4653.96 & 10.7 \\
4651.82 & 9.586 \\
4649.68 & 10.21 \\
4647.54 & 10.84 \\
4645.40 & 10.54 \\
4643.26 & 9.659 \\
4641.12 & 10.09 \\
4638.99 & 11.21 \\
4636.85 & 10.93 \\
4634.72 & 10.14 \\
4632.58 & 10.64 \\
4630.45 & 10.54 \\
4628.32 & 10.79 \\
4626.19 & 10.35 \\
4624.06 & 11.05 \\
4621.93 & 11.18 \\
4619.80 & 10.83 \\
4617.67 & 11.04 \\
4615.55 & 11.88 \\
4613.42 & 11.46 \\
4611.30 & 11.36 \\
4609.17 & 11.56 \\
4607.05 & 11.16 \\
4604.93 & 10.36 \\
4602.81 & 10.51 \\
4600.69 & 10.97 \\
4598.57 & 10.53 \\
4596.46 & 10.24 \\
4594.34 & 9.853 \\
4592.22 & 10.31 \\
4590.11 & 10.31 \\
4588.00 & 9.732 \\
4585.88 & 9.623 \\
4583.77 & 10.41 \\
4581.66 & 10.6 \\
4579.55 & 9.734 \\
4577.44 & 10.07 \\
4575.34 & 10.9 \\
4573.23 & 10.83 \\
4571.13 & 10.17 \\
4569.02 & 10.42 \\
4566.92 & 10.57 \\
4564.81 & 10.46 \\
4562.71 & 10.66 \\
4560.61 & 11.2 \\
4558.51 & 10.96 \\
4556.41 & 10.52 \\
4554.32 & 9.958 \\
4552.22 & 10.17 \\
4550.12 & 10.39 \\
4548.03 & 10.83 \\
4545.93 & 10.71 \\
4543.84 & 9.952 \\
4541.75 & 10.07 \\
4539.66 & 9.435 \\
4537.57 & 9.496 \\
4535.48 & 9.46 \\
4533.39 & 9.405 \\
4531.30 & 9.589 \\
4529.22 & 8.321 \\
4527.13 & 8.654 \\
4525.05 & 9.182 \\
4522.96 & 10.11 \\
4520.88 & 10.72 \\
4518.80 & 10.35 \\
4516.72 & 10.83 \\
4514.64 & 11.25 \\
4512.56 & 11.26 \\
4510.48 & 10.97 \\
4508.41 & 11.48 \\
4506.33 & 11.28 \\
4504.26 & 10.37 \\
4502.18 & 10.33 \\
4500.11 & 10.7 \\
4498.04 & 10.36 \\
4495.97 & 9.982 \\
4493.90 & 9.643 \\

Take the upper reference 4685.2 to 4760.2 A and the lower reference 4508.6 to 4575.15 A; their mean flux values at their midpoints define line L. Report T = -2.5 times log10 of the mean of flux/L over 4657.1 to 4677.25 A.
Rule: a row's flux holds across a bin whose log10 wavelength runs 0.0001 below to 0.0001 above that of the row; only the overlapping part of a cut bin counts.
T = 0.07 mag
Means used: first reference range 10.2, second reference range 10.7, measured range 9.88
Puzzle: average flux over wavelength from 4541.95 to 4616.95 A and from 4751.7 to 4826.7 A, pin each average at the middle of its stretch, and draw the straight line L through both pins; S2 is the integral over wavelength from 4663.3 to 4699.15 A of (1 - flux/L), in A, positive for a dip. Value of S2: 2.6 A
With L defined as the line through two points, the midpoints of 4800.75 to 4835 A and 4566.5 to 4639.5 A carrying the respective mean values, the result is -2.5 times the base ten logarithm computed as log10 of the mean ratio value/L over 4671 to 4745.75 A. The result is 0.06 mag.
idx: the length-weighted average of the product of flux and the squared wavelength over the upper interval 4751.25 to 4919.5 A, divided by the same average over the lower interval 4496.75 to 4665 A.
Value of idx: 1.18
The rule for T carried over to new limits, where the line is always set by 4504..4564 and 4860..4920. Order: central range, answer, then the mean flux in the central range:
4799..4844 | -0.08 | 11.5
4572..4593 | 0.01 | 10.3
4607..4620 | -0.10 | 11.4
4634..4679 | 0.03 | 10.2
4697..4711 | 0.06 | 9.92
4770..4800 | -0.07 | 11.3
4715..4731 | -0.04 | 10.9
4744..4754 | -0.09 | 11.5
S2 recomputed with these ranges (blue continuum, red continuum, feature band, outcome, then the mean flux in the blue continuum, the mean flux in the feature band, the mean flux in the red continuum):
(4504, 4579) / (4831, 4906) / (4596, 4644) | -1.7 A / 10.3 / 10.8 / 10.9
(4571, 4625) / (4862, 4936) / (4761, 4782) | -1.1 A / 10.6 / 11.4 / 10.9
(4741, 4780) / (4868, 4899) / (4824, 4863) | -1.2 A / 11.3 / 11.1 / 10.5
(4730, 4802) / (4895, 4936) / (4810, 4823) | -0.4 A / 11.2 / 11.6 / 11.4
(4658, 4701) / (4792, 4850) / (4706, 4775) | -1.6 A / 10.1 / 10.9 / 11.5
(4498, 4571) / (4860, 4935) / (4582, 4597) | 0.4 A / 10.3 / 10.1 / 10.9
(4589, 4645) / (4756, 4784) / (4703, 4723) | 1.2 A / 10.7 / 10.4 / 11.2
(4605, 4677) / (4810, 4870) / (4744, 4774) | -1.2 A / 10.5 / 11.3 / 11.1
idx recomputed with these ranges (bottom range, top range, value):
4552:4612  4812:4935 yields 1.19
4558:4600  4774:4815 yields 1.19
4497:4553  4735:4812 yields 1.23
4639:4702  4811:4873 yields 1.16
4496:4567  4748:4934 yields 1.23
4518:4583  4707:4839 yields 1.21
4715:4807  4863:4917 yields 1.03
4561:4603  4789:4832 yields 1.21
